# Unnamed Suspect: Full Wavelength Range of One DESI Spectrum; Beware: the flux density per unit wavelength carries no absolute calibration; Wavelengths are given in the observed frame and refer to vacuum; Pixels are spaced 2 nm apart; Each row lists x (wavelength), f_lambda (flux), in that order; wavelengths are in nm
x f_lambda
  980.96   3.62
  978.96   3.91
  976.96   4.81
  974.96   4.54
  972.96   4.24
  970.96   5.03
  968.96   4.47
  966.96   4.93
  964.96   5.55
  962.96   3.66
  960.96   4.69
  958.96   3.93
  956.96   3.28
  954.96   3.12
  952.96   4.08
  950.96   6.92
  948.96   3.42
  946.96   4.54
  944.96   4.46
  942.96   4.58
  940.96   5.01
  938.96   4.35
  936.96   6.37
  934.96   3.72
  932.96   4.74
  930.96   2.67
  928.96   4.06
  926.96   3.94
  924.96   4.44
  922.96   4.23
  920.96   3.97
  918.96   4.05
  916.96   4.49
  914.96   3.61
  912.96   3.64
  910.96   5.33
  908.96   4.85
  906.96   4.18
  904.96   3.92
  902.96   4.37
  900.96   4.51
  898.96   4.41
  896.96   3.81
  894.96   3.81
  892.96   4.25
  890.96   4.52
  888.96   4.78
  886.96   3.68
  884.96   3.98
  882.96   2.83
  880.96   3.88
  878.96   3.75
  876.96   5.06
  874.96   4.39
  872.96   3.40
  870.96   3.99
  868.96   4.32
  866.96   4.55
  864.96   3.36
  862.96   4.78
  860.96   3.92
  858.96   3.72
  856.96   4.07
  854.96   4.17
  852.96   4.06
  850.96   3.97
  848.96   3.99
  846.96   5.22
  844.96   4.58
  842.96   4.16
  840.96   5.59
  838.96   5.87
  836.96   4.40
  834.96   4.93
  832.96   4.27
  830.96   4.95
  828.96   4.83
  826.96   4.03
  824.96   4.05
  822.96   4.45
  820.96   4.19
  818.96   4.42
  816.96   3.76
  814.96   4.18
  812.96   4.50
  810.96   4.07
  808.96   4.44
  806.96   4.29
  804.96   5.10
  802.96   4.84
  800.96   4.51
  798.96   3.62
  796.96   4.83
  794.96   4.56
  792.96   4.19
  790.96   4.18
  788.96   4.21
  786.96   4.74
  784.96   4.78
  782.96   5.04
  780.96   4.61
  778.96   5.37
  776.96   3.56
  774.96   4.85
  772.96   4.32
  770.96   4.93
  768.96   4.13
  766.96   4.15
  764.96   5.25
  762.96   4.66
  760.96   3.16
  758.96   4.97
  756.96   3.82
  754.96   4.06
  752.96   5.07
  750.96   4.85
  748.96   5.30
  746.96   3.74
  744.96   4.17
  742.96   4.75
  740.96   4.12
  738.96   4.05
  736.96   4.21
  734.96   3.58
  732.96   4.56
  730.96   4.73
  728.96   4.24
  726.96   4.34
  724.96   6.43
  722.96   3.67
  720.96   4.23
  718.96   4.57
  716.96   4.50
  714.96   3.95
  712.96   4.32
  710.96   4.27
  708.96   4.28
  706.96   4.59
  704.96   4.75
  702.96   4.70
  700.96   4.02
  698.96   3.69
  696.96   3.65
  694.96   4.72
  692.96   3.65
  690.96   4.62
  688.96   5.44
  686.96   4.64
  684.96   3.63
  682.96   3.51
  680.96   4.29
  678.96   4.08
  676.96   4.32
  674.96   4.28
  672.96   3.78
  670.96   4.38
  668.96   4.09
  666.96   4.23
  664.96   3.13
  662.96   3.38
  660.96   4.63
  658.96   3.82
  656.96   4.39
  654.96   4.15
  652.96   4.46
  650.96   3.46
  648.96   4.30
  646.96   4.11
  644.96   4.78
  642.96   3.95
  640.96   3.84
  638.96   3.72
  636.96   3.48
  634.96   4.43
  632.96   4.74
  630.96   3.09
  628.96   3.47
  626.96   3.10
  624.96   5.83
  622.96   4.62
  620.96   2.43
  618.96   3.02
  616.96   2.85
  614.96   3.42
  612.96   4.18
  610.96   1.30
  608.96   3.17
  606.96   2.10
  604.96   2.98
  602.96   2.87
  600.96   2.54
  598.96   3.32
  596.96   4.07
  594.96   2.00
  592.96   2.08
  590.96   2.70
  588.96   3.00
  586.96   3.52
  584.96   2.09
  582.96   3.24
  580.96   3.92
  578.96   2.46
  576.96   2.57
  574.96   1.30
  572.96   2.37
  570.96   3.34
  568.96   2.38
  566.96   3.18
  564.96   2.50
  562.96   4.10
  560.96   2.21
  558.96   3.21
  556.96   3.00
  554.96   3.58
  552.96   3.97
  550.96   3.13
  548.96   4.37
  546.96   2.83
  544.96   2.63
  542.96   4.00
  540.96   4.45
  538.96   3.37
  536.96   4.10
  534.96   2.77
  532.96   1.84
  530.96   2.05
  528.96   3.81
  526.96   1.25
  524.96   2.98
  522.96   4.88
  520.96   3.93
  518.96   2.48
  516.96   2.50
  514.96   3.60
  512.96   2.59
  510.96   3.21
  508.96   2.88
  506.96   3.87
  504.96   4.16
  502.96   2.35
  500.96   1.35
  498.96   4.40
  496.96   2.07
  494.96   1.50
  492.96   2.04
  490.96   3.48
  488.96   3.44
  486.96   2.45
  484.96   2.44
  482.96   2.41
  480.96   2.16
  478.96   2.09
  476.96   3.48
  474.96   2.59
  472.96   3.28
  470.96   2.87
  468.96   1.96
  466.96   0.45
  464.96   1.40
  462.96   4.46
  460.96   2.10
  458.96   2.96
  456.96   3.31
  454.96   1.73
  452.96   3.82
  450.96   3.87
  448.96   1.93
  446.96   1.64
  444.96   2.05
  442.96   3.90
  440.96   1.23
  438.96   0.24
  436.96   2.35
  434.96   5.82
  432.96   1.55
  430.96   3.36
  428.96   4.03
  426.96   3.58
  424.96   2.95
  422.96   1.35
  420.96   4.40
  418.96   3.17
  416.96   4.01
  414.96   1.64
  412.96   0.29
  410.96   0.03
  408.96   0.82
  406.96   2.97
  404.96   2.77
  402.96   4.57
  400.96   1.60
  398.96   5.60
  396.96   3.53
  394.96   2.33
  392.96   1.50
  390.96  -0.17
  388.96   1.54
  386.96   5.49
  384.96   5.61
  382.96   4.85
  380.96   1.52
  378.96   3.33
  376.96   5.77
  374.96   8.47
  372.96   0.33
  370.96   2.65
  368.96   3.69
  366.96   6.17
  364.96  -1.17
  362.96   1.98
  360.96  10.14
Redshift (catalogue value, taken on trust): 0.67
